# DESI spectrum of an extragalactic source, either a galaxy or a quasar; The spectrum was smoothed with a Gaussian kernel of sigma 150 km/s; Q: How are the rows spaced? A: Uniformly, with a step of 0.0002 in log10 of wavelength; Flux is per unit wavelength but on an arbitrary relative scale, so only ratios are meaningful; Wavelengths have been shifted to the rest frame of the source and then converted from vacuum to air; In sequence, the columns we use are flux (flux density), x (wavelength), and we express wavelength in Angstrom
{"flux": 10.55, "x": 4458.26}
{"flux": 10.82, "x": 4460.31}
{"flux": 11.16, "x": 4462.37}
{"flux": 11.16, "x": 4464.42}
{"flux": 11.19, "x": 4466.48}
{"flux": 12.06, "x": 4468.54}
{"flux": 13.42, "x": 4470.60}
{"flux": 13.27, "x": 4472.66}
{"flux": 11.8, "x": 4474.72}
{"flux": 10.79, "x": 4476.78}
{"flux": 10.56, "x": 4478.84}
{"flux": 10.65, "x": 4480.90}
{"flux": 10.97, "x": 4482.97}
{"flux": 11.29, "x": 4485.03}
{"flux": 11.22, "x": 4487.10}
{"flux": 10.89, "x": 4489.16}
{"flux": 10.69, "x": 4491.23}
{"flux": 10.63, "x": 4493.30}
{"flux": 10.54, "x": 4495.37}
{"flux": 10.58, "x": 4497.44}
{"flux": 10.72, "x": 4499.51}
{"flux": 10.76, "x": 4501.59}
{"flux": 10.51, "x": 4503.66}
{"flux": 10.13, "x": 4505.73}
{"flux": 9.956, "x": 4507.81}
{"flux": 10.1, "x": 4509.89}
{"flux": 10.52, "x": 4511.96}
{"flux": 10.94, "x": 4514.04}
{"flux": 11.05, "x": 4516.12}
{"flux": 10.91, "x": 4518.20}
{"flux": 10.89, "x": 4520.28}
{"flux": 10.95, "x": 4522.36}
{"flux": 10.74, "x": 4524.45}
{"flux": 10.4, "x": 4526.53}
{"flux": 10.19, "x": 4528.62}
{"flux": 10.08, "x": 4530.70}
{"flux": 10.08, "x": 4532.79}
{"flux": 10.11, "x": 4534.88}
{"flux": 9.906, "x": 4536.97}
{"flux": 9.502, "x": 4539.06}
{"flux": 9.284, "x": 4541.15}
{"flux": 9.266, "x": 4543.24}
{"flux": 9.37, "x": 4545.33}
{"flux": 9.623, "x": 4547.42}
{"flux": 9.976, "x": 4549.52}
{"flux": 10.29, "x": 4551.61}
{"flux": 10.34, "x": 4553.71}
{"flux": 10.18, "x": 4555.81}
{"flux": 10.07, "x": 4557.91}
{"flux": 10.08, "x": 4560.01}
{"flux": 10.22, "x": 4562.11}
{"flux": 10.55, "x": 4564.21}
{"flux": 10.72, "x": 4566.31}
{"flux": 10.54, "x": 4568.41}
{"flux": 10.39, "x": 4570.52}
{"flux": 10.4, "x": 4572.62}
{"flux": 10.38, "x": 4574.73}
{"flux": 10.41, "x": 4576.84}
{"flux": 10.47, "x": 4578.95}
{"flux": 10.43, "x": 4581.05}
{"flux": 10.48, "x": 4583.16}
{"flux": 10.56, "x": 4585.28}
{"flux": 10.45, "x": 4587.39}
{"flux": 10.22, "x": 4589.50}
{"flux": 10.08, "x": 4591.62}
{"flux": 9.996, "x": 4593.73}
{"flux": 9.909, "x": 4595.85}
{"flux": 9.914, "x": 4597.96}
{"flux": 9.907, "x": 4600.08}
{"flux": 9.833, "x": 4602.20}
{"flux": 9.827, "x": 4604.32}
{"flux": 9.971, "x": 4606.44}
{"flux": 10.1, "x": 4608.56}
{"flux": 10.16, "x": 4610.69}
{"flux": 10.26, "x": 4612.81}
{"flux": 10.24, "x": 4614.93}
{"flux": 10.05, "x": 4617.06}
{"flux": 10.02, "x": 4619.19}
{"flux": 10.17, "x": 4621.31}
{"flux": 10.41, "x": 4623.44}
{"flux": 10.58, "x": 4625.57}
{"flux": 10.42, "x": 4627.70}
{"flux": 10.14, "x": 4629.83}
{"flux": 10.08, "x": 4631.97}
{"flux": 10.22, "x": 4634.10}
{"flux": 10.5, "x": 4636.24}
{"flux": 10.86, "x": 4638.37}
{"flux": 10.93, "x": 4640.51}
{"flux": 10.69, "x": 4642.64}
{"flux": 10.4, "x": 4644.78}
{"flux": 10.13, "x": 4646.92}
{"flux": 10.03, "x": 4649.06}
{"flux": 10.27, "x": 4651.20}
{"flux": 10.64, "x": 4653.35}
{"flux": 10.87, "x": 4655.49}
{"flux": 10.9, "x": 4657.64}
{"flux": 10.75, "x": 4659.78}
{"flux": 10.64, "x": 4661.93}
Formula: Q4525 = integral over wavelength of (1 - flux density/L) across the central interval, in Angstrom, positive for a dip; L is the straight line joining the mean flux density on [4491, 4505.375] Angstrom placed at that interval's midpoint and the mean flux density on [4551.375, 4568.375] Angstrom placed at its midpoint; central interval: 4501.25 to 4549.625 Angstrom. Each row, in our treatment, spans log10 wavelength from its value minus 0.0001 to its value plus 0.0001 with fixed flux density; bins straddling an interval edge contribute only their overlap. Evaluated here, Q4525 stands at 1.2 Angstrom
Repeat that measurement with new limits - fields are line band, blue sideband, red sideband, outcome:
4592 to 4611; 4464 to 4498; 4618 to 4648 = 1.1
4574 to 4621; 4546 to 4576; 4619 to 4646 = 0.8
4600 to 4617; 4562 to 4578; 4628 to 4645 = 0.7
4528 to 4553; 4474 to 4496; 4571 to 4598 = 1.8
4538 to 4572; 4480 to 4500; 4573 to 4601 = 1.3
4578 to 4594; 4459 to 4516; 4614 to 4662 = 0.4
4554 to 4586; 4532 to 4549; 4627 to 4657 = -1.7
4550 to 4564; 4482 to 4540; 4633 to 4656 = 0.4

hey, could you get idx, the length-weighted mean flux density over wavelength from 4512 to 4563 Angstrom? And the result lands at 10.2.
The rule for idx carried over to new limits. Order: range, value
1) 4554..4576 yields 10.4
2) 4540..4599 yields 10.2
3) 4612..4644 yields 10.4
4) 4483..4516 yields 10.7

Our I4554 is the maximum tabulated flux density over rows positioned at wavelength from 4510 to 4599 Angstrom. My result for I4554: 11.05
